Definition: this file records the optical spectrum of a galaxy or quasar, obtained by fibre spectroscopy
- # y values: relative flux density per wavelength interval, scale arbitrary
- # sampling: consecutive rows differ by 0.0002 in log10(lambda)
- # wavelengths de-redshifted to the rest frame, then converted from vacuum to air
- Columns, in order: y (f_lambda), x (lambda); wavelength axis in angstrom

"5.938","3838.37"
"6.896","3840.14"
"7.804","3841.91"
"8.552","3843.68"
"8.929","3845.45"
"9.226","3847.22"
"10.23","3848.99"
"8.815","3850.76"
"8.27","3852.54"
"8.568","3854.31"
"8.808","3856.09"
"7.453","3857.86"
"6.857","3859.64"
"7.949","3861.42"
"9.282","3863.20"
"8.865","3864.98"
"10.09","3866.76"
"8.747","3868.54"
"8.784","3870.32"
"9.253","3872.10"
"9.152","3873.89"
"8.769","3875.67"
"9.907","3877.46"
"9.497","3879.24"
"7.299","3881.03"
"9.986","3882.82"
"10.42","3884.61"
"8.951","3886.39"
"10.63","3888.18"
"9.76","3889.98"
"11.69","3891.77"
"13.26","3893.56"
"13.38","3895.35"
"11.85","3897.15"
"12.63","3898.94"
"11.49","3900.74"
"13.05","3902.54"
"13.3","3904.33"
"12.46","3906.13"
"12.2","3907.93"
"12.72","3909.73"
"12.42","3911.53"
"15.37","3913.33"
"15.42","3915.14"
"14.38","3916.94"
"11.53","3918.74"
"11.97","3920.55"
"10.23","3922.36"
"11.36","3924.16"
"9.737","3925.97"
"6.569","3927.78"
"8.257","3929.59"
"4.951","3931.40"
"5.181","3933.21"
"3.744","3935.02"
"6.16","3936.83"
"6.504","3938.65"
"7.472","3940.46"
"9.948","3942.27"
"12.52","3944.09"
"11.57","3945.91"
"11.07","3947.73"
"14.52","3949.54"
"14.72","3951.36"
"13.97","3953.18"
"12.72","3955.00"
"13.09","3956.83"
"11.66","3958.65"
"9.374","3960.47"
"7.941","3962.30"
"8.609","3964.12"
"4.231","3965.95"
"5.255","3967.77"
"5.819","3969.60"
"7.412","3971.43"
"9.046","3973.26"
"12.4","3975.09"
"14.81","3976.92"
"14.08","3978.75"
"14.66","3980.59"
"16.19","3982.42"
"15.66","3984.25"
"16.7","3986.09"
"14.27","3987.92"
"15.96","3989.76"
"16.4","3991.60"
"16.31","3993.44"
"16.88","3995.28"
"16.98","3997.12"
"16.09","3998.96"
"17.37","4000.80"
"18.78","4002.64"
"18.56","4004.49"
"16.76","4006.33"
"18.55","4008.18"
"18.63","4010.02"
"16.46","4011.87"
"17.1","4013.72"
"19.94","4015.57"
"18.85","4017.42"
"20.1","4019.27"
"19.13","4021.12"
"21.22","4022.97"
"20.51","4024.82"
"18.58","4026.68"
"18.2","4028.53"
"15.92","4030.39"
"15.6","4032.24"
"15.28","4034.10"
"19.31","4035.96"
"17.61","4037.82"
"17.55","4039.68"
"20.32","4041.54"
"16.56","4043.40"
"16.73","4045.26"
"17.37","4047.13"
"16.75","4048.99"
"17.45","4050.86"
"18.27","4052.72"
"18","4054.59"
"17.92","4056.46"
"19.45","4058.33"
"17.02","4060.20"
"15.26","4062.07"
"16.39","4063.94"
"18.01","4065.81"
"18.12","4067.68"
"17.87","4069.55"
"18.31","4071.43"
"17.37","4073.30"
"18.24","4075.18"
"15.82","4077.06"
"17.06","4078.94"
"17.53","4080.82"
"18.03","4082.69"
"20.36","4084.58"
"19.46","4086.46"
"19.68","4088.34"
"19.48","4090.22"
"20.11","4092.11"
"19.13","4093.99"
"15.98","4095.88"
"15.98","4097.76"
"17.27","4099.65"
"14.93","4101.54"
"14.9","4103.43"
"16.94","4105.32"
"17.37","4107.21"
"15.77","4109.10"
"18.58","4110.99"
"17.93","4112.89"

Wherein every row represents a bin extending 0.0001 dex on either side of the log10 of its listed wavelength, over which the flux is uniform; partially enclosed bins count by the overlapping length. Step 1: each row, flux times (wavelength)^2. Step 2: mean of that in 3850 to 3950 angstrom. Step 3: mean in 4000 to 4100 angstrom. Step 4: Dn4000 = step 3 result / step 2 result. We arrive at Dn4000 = 1.92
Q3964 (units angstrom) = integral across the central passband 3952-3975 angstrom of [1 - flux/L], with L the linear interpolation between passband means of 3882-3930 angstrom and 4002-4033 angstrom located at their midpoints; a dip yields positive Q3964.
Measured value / 8.8 angstrom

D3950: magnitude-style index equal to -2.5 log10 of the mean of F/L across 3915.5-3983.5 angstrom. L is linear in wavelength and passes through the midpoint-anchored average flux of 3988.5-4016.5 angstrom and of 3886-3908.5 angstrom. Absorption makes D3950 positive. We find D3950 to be 0.40 mag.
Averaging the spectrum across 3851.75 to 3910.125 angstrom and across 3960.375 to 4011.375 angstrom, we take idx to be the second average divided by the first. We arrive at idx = 1.36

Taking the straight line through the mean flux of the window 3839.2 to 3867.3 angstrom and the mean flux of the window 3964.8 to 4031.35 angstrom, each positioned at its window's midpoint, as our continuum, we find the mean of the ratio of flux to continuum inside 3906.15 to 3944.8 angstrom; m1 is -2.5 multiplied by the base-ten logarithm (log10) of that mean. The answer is 0.19 mag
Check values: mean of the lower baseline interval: 8.51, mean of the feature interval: 9.97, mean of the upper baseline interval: 15.7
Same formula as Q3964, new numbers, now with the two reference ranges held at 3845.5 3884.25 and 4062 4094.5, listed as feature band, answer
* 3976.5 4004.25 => -3.5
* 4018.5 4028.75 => -2.5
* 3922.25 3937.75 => 5.9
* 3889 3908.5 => -3.6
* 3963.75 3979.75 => 5.3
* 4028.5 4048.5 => -1.0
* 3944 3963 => 0.9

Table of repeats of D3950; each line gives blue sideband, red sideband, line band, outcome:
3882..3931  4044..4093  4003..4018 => -0.16 mag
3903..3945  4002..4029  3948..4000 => 0.18 mag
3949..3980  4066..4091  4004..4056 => -0.21 mag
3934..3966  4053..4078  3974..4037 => -0.24 mag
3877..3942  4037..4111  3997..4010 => -0.21 mag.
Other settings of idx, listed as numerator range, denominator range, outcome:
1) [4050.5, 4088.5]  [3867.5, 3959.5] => 1.67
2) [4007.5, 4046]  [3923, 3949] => 2.19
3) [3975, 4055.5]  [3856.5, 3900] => 1.77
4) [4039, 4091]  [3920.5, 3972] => 1.95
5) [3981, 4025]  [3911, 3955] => 1.68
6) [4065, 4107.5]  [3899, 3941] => 1.72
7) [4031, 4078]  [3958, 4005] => 1.33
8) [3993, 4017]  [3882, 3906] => 1.52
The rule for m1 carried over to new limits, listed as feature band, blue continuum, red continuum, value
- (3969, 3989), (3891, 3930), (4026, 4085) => 0.14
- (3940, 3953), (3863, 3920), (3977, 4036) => 0.18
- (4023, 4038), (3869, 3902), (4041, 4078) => -0.10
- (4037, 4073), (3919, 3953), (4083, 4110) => -0.14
